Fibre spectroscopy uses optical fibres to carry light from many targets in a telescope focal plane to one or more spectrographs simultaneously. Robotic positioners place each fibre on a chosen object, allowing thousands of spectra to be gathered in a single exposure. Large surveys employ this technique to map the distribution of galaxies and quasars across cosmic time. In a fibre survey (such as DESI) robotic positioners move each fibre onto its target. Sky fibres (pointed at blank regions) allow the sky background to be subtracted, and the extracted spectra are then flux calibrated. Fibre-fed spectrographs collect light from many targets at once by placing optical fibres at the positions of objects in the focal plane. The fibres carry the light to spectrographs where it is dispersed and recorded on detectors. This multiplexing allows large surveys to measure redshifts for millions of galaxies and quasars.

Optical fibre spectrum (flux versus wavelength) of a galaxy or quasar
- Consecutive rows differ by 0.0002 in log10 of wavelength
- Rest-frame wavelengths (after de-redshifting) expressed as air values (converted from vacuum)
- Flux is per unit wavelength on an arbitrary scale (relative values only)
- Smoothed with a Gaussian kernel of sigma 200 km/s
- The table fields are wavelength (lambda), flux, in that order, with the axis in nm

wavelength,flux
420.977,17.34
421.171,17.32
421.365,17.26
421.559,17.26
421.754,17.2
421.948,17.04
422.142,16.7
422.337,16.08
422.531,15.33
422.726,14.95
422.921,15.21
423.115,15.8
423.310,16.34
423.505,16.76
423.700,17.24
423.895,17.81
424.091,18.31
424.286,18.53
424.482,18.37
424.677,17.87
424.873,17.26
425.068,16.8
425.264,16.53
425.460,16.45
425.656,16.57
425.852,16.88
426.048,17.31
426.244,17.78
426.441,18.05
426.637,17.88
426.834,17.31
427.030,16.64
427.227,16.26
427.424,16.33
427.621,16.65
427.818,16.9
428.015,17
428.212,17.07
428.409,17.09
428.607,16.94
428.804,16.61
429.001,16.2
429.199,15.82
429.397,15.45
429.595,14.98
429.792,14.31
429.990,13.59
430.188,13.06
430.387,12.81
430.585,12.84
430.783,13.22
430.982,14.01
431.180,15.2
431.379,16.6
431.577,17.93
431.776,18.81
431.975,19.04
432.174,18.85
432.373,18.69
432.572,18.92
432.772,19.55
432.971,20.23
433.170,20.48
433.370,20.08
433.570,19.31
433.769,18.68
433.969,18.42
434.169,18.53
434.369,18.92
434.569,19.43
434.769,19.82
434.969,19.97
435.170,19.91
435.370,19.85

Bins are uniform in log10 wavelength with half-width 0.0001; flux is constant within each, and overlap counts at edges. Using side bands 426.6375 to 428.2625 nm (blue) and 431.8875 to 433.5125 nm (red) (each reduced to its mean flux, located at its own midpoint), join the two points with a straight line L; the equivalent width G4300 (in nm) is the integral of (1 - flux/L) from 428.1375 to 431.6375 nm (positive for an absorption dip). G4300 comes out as 0.55 nm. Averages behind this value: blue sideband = 16.8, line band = 15.2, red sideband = 19.5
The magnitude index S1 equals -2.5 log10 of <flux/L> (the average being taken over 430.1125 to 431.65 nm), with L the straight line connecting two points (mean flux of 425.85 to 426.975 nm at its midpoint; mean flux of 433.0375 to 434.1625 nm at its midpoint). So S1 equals 0.28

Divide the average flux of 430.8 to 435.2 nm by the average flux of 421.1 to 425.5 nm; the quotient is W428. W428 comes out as 1.1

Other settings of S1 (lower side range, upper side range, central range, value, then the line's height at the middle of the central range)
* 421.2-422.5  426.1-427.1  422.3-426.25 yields 0.02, 17.2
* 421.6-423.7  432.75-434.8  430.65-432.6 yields 0.11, 18.8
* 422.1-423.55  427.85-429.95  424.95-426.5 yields -0.07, 16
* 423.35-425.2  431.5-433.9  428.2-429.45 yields 0.13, 18.5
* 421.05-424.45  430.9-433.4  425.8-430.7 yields 0.10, 17.7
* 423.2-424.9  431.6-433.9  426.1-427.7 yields 0.06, 18.1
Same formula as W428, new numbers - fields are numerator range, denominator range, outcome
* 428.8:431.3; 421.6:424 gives 0.88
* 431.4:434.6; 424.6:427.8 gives 1.12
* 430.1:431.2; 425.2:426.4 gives 0.79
